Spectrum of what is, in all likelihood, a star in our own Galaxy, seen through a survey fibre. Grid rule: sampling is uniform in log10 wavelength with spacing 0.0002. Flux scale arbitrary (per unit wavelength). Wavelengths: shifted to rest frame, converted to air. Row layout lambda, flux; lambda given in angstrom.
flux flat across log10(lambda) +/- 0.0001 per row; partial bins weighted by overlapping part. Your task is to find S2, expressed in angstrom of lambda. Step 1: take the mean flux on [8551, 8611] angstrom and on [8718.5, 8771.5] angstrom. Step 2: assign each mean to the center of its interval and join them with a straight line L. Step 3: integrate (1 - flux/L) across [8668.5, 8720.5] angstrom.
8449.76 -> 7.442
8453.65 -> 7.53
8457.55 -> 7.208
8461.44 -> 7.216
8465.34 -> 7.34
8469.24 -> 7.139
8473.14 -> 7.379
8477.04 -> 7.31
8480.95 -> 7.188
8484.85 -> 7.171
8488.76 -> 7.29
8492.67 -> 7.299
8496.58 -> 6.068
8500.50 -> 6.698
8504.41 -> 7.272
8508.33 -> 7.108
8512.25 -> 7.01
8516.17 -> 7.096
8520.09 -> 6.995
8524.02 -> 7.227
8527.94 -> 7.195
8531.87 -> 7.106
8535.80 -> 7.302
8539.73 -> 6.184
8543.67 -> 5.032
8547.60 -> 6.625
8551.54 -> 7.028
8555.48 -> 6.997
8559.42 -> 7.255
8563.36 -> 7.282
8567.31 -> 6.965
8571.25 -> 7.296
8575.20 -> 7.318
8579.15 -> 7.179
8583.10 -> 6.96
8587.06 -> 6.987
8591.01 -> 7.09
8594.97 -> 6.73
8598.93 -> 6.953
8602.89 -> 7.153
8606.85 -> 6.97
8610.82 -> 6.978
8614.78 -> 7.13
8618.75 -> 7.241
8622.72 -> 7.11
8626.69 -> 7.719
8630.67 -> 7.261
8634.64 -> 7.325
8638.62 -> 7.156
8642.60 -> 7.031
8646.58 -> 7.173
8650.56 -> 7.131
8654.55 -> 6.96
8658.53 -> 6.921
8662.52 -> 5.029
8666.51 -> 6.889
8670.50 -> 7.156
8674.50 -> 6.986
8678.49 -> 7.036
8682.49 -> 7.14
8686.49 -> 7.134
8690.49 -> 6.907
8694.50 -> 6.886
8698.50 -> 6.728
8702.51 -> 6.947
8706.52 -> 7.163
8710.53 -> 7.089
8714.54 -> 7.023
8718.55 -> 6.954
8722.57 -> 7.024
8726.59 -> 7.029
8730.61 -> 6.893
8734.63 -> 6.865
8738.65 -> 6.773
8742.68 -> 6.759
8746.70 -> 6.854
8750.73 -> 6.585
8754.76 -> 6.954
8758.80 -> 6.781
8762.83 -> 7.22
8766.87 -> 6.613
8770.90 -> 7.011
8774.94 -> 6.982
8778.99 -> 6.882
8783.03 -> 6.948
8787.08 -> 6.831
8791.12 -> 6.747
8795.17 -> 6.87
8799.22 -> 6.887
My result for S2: -0.6 angstrom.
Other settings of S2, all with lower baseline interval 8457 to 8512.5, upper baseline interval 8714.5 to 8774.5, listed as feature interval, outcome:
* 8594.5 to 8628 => -0.53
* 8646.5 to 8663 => 0.56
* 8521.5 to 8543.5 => 0.72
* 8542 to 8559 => 1.29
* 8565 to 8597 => -0.17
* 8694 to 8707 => 0.03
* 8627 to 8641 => -0.63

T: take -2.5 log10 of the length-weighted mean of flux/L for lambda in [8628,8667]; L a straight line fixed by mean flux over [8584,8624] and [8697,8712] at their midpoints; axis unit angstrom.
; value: 0.02 mag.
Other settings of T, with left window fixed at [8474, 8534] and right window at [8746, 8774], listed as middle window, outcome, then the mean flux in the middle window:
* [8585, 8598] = 0.011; 6.93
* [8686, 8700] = 0.004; 6.9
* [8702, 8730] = -0.020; 7.03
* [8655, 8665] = 0.128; 6.17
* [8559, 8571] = -0.023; 7.18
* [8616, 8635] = -0.053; 7.32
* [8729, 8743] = 0.009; 6.83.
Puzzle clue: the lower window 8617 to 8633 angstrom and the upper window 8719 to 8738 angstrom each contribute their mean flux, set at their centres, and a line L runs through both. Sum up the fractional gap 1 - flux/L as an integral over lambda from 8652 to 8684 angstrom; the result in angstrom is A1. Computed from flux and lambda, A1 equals 1.8 angstrom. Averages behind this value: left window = 7.33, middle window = 6.77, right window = 6.94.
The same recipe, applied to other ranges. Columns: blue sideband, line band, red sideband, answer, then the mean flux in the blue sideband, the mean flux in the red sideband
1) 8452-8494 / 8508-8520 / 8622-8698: 0.27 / 7.28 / 6.99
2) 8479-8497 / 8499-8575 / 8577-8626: 1.44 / 7.09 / 7.06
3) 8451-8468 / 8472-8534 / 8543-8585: 0.74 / 7.32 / 6.96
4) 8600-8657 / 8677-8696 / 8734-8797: 0.02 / 7.16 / 6.86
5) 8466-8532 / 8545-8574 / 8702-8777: 0.11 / 7.1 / 6.92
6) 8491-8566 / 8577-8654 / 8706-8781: -2.49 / 6.88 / 6.91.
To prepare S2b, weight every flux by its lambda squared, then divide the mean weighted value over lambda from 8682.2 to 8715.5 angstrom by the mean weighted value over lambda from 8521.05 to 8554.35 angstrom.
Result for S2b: 1.1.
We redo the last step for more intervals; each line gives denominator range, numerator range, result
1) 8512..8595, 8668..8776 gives 1.04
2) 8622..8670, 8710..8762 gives 1.01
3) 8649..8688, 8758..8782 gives 1.04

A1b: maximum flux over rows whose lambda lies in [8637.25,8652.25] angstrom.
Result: 7.173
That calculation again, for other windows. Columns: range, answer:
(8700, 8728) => 7.163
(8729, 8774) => 7.22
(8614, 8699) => 7.719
